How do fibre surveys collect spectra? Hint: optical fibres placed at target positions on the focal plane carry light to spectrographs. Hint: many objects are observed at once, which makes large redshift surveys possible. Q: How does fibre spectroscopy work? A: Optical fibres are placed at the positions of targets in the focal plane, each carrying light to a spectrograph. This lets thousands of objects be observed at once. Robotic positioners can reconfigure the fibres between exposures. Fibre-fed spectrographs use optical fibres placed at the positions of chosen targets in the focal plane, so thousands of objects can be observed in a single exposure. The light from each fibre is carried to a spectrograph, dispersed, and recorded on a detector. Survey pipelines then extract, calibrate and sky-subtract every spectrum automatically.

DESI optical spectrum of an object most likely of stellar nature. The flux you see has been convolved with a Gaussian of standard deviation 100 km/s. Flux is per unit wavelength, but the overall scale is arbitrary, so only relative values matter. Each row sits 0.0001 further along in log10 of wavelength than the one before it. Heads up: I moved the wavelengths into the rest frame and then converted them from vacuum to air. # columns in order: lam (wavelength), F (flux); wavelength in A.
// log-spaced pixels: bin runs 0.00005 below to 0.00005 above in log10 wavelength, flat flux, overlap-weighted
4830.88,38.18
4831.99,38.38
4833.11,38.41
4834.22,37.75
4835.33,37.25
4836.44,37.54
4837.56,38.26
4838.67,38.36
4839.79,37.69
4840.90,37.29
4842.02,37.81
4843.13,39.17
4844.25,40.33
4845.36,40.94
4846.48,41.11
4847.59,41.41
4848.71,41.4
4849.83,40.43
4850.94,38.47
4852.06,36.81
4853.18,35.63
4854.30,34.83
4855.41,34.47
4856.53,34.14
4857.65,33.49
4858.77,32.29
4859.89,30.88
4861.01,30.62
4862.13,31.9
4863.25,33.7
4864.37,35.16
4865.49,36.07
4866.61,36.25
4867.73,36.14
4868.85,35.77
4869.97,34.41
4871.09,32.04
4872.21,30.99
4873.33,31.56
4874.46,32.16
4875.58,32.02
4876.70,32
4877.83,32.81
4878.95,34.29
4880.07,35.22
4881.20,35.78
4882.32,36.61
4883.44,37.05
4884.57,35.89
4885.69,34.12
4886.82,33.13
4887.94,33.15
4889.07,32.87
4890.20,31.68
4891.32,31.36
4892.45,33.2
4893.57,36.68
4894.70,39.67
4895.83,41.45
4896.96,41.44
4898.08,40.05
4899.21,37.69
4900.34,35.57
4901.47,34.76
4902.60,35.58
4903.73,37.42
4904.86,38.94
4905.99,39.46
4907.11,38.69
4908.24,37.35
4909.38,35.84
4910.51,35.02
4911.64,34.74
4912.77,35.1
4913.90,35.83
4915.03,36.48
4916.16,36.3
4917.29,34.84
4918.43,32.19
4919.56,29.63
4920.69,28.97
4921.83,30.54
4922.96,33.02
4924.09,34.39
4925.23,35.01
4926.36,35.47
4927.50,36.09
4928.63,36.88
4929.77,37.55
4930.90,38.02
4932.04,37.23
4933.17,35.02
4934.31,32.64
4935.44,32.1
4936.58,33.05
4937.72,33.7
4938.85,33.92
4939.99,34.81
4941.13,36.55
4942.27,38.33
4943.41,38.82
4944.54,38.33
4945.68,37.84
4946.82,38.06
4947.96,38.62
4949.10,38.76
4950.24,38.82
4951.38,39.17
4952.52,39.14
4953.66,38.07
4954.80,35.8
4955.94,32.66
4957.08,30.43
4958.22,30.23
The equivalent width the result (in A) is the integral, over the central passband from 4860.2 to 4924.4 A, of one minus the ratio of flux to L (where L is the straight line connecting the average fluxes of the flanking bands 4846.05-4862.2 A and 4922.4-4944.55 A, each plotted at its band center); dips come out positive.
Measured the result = 1.6 A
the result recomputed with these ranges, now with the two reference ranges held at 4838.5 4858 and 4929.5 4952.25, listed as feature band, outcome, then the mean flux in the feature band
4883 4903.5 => 0.80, 35.9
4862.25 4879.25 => 1.82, 33.6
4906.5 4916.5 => 0.24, 36.2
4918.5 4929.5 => 1.03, 33.4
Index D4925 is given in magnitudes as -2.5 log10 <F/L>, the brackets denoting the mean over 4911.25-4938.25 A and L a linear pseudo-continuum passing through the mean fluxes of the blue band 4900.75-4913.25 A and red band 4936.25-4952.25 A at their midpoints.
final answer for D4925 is 0.08 mag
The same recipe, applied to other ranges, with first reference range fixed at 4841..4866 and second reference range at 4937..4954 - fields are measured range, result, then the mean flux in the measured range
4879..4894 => 0.07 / 34.4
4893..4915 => -0.01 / 37.4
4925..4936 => 0.05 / 35.6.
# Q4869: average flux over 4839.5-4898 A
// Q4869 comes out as 35.5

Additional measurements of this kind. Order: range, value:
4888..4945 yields 35.6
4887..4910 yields 36.6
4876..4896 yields 34.7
